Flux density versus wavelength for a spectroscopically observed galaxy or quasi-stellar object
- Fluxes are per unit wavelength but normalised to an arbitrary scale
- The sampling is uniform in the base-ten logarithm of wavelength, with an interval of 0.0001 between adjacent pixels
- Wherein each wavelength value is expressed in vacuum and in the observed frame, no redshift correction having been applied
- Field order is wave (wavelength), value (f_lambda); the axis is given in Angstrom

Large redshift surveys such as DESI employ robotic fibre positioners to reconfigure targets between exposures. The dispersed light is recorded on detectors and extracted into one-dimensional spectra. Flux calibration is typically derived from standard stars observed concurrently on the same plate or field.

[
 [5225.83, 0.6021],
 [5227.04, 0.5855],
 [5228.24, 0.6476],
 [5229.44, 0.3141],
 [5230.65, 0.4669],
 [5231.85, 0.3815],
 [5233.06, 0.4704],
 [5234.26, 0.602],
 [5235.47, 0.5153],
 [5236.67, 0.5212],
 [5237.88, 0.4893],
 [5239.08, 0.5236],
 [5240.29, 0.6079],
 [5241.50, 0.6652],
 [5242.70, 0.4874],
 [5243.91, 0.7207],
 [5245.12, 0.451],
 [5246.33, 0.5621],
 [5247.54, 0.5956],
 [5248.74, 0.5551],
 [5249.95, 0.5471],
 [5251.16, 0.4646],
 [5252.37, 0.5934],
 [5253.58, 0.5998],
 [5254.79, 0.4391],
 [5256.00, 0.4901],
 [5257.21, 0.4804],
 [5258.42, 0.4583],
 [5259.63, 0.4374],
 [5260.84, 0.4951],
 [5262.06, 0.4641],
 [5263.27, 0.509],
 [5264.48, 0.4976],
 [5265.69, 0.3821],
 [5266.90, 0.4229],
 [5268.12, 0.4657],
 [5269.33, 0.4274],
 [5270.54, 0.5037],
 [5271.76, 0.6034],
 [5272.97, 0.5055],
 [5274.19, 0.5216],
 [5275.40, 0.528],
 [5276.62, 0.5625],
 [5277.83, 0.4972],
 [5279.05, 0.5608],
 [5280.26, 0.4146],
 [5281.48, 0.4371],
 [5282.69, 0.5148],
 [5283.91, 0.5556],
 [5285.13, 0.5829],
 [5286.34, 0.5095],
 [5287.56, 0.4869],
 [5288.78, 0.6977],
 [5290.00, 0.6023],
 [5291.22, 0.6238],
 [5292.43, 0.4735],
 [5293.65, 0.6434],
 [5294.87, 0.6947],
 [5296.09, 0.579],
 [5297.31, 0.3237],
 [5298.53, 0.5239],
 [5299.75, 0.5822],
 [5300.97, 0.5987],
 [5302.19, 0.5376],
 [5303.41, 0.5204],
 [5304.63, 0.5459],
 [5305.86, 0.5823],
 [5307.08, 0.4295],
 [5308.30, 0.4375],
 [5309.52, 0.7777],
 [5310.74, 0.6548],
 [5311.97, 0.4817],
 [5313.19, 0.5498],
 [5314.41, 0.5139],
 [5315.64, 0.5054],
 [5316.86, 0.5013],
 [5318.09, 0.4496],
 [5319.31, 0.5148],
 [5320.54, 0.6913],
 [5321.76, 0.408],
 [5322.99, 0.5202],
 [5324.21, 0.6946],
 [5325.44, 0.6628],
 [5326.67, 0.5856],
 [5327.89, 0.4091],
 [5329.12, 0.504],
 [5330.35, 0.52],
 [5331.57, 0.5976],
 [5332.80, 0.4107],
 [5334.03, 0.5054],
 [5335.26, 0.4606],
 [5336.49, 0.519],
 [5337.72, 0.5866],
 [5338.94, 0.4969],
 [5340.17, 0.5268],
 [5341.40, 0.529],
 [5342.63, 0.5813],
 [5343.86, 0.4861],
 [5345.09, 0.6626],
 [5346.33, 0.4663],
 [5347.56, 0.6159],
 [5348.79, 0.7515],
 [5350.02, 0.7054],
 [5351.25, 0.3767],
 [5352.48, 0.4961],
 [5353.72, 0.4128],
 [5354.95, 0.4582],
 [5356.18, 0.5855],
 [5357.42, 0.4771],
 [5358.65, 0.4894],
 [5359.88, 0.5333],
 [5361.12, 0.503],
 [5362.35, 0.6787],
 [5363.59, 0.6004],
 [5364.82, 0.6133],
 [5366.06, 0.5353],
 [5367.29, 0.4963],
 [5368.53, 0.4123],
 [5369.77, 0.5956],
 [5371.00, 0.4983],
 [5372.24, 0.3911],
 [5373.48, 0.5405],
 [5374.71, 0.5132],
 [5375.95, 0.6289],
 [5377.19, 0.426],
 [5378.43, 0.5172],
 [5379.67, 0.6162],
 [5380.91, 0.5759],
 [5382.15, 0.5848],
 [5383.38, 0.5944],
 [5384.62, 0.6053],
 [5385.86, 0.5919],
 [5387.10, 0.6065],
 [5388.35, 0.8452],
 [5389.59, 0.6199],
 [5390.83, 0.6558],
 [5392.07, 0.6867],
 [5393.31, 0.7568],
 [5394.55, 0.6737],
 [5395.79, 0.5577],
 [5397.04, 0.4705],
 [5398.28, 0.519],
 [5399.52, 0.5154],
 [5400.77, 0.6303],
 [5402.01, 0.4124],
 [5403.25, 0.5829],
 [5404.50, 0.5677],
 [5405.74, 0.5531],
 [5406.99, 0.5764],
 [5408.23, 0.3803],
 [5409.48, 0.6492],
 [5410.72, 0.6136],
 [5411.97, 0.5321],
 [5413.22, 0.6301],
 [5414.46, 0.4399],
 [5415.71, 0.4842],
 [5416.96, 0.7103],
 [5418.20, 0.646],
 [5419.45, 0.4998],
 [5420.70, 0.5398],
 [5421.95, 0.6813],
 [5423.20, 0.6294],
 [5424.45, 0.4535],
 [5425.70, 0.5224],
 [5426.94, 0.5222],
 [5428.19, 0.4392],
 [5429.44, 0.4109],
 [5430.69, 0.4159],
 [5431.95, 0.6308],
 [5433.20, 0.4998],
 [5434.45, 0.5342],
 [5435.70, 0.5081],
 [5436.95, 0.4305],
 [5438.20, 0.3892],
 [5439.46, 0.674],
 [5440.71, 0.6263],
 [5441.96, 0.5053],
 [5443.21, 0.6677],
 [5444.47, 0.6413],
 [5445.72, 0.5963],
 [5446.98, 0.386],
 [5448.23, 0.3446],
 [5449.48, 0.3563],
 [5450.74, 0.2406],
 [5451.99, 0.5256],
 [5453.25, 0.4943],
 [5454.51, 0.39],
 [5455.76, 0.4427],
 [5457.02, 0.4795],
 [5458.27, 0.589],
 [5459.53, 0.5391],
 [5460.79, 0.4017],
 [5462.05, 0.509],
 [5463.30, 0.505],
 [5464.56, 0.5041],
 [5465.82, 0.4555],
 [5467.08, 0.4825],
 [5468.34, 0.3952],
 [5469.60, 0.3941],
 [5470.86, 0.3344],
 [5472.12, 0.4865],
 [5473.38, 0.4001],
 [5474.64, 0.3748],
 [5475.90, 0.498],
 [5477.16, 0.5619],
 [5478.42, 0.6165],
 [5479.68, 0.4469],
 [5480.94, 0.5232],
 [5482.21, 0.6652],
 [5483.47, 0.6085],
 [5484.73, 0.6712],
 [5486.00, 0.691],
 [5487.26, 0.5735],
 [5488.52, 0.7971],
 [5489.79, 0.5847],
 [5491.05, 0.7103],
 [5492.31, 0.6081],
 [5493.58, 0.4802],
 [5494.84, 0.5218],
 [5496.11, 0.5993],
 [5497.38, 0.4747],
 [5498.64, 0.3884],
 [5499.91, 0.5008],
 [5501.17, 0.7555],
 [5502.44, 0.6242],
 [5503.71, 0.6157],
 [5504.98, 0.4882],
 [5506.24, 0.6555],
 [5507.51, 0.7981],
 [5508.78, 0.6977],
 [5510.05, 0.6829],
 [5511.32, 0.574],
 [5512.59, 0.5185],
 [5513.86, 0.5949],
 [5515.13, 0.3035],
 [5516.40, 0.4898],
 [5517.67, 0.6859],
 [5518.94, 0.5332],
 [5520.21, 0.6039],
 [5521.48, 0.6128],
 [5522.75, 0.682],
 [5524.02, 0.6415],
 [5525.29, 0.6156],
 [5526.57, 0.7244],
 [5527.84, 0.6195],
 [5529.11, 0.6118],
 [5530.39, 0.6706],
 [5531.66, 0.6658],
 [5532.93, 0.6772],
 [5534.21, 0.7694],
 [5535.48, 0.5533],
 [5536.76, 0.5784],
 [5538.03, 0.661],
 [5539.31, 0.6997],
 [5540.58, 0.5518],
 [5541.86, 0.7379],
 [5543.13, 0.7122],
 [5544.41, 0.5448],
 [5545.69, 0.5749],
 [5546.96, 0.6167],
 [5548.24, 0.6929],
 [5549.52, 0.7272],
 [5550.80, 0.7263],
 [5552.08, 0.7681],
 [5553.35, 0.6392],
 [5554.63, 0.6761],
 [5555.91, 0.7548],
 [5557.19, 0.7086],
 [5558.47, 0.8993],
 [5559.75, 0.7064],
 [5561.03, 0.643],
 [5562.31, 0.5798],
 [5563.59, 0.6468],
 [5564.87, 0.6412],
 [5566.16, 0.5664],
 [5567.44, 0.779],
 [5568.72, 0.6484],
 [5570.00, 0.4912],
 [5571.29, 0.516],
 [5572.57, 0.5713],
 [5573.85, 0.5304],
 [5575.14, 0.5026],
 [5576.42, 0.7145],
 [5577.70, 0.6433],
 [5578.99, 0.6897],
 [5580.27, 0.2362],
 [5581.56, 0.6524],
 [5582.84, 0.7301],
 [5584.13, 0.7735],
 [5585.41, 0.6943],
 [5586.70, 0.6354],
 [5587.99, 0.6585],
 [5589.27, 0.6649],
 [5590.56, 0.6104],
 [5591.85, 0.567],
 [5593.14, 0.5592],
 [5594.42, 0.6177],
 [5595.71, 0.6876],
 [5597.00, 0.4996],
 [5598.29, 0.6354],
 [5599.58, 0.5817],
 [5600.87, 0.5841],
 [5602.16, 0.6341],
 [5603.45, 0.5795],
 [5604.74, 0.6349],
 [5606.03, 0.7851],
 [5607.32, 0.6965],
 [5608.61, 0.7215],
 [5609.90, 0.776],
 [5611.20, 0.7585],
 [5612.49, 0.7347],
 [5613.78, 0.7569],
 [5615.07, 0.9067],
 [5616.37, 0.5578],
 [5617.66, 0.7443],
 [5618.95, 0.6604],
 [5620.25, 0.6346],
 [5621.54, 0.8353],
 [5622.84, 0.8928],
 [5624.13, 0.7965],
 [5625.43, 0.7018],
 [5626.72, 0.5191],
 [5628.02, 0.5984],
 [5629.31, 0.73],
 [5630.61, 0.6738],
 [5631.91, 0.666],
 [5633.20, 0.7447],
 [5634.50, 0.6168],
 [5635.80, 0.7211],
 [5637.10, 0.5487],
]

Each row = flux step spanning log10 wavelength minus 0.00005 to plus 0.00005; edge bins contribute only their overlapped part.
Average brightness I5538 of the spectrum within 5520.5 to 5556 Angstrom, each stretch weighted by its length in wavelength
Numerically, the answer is 0.659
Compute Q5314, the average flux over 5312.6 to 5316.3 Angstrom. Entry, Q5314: 0.523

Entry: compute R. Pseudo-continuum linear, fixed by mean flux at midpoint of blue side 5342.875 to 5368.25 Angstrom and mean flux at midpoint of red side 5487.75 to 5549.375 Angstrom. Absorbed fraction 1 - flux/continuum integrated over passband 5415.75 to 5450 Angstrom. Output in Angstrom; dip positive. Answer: 3.0 Angstrom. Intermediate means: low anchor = 0.546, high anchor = 0.615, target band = 0.528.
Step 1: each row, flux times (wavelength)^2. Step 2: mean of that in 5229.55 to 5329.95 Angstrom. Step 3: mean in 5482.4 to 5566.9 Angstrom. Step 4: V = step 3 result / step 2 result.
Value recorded 1.31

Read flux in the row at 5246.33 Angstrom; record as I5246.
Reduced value 0.5621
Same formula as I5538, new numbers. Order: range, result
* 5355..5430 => 0.56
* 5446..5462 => 0.439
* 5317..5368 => 0.539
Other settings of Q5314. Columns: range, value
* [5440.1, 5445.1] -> 0.61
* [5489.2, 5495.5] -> 0.581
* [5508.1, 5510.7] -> 0.69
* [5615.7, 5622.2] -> 0.687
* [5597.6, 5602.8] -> 0.608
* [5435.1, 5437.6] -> 0.469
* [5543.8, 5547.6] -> 0.579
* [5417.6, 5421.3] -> 0.561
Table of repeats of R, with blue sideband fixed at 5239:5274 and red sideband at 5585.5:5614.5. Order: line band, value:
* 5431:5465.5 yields 5.7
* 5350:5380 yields 2.1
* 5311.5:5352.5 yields 0.6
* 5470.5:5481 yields 2.3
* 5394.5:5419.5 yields 1.0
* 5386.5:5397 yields -1.7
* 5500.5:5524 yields 0.5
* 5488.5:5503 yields 0.8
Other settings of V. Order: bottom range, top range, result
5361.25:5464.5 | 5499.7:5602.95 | 1.23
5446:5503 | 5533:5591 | 1.31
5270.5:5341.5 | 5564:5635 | 1.36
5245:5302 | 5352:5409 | 1.11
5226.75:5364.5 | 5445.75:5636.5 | 1.26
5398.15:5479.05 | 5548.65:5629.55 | 1.38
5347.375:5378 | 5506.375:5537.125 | 1.24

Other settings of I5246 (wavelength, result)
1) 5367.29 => 0.4963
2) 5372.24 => 0.3911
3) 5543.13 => 0.7122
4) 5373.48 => 0.5405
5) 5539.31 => 0.6997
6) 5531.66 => 0.6658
